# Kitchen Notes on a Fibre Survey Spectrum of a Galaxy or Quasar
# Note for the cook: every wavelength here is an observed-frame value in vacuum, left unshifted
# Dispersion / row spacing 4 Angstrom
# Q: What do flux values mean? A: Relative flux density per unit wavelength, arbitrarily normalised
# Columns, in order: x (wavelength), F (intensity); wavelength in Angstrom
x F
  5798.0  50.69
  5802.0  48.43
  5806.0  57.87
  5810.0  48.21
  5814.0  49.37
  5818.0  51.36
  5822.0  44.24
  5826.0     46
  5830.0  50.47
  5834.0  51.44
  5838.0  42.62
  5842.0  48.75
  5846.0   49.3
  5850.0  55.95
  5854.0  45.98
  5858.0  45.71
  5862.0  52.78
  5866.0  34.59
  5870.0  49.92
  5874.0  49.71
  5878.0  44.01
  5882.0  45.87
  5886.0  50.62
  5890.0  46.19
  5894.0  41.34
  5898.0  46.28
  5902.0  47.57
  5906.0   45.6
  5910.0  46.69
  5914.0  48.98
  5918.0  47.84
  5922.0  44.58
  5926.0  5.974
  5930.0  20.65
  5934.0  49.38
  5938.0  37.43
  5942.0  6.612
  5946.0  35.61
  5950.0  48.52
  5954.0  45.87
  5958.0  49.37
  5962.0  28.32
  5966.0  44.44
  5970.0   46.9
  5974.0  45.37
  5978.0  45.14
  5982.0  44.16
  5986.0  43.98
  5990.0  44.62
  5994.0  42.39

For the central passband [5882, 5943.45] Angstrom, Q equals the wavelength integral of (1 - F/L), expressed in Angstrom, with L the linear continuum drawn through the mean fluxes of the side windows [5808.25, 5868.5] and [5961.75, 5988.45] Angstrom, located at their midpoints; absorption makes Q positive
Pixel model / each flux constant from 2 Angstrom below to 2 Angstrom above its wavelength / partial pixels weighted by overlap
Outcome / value 8.2 Angstrom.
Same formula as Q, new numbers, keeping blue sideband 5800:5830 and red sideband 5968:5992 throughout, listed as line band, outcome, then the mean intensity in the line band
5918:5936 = 5.6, 32.1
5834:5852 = -0.3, 49.4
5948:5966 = 1.0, 43.2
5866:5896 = 1.1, 46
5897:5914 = 0.1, 46.8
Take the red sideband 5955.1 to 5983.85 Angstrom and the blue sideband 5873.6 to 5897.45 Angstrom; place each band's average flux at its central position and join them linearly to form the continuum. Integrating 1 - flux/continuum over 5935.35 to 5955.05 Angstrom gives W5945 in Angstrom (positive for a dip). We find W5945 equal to 4.2 Angstrom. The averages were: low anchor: 46.1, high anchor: 43.5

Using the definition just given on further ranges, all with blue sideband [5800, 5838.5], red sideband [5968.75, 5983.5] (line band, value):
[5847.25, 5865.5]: -0.2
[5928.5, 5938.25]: 2.1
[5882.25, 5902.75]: 0.5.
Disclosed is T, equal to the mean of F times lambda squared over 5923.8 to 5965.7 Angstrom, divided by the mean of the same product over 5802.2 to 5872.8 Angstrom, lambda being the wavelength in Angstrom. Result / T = 0.7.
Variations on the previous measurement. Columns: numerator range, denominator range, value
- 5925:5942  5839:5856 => 0.56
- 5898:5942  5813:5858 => 0.81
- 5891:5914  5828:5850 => 0.95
